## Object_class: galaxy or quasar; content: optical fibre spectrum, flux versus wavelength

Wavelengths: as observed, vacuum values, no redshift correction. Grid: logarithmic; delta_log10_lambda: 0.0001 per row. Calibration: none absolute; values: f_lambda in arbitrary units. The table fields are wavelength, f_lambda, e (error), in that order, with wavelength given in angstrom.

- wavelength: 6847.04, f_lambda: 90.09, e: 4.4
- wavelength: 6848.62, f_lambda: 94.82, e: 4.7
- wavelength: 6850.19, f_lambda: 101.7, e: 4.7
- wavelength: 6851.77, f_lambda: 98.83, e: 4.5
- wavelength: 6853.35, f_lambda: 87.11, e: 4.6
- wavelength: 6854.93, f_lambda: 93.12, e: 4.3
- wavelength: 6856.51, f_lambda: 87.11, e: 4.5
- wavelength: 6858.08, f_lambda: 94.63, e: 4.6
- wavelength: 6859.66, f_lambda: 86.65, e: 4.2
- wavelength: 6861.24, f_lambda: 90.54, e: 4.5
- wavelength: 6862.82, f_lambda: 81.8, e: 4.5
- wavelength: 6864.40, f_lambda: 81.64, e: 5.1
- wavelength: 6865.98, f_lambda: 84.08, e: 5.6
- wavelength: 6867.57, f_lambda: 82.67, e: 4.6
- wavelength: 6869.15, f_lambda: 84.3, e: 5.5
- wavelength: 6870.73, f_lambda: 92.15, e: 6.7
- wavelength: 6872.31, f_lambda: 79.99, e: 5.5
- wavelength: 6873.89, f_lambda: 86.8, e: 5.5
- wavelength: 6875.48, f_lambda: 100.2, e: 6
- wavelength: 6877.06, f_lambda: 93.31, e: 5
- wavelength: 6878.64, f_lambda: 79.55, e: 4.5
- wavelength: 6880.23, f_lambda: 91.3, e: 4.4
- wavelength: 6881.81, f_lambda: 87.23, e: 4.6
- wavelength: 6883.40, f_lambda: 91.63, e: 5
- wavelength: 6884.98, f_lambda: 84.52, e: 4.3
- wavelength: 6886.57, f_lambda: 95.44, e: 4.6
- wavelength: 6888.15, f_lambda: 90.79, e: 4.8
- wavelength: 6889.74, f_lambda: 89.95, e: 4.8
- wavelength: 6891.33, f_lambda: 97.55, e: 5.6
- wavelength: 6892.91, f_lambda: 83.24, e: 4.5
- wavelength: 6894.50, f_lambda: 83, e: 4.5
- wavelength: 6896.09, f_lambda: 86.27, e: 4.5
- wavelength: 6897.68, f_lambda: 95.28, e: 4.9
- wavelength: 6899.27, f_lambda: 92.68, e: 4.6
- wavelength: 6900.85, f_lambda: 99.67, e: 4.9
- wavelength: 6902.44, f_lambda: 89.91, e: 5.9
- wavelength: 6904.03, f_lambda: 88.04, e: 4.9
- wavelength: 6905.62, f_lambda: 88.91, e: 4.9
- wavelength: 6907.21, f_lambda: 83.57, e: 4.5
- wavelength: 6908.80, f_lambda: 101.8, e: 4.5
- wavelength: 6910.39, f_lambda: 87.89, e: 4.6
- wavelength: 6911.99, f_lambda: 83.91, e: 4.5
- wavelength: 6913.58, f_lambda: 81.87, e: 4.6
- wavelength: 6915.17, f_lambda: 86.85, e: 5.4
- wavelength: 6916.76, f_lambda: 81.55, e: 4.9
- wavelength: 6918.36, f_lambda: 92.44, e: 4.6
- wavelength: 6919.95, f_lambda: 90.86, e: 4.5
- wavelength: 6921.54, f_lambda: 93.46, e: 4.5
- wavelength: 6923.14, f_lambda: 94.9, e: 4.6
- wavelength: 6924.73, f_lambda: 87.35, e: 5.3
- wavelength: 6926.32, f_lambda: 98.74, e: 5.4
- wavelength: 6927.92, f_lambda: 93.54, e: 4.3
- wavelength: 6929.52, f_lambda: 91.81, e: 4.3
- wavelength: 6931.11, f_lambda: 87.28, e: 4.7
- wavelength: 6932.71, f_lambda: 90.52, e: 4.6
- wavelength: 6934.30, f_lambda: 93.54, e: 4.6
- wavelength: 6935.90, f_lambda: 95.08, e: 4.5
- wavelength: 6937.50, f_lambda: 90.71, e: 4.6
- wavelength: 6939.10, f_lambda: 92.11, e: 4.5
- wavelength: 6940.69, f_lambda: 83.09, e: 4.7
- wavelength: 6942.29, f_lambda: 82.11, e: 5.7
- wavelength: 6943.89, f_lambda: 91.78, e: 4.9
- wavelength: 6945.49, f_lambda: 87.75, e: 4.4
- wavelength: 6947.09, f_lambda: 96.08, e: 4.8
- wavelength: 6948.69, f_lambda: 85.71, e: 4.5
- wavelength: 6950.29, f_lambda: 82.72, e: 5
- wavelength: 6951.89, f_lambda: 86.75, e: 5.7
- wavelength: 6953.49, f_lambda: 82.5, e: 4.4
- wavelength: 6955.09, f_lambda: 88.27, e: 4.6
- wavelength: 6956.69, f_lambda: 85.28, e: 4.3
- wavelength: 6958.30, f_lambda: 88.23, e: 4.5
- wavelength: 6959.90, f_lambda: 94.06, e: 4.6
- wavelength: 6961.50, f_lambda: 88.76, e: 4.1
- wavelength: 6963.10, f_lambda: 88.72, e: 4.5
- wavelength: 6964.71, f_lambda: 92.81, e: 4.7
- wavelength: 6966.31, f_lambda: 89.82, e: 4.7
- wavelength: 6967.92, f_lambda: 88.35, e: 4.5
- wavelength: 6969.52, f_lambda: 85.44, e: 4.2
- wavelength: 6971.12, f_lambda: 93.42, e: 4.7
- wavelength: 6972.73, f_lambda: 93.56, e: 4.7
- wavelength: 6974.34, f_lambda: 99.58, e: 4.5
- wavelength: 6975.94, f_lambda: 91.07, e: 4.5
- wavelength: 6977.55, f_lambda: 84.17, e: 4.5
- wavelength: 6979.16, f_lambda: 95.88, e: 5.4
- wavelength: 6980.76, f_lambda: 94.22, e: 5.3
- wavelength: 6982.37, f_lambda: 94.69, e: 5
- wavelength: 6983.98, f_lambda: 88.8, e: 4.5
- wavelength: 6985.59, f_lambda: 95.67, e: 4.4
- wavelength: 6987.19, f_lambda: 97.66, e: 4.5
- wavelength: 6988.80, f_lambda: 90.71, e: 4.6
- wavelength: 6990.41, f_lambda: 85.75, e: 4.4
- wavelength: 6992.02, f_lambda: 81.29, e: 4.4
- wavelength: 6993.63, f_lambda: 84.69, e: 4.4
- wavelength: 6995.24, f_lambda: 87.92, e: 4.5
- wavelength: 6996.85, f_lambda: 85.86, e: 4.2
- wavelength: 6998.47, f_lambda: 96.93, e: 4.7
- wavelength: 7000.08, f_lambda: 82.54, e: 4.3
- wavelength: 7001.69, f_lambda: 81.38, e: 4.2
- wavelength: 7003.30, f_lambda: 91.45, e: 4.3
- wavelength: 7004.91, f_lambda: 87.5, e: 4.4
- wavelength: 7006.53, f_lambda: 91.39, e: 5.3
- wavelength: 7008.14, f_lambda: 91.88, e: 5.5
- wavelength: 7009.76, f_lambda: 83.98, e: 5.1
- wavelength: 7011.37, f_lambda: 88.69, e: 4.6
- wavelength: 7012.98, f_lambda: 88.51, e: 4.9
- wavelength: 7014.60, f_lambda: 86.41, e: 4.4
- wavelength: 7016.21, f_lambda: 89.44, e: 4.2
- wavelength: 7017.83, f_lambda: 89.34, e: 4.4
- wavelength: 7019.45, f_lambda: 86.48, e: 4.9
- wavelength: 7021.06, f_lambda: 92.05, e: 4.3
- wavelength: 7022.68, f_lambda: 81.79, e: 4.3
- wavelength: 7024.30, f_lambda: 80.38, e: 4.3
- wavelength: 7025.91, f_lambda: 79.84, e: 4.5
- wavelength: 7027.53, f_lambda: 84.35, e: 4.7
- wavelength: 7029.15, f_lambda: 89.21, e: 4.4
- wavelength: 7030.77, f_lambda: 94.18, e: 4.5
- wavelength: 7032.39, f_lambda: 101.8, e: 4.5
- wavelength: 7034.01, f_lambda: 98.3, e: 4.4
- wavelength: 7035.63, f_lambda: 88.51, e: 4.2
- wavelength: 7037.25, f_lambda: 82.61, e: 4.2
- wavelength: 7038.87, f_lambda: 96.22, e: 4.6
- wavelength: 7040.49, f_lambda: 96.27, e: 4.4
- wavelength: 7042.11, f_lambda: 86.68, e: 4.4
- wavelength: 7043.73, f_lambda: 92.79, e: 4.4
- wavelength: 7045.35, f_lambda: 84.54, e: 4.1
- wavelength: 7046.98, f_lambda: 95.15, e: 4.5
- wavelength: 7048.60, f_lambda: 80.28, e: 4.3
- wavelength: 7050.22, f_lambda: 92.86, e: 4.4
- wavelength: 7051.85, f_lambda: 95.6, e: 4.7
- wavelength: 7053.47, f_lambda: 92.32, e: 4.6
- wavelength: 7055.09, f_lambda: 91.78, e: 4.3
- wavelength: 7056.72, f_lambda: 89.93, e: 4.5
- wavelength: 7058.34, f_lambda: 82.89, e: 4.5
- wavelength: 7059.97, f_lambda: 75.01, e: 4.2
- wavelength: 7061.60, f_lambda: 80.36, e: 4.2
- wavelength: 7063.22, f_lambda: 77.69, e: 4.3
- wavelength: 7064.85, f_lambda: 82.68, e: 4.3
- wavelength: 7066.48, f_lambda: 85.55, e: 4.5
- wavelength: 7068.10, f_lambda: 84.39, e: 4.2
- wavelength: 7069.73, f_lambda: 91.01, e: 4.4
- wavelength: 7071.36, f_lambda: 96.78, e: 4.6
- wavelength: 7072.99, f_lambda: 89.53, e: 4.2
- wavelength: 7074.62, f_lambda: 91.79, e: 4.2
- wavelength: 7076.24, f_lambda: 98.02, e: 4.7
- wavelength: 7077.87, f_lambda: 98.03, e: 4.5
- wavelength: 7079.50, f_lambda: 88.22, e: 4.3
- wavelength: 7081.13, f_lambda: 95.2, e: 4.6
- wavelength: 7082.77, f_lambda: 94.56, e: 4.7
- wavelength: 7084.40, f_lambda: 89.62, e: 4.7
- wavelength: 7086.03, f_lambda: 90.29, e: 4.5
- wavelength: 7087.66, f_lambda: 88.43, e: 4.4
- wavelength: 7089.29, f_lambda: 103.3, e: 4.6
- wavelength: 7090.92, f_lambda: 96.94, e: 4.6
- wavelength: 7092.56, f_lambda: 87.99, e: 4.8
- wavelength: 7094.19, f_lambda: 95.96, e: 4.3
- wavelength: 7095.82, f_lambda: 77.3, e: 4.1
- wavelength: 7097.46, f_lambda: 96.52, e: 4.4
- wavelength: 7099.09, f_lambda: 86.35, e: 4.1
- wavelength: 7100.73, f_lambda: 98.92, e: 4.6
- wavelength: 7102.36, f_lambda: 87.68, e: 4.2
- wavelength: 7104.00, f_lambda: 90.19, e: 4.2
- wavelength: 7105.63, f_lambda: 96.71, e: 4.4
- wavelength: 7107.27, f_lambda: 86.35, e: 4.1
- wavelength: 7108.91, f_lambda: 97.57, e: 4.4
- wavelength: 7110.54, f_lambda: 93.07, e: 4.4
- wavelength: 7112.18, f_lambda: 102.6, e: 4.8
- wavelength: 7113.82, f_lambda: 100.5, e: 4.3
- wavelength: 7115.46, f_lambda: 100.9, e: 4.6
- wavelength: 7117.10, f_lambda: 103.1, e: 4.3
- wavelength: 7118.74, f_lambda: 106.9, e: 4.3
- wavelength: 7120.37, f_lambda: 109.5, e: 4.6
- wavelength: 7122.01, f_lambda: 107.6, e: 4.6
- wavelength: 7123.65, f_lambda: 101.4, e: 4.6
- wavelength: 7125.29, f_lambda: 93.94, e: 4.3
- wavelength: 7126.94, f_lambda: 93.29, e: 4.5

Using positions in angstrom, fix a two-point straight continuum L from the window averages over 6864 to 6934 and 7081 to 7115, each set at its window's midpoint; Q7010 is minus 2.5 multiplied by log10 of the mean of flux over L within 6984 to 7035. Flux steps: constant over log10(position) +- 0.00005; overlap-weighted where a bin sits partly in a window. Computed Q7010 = 0.03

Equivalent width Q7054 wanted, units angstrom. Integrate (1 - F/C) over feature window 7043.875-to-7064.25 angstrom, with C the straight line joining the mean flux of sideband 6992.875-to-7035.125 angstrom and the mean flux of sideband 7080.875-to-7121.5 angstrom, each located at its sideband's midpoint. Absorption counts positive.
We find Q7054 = 1.06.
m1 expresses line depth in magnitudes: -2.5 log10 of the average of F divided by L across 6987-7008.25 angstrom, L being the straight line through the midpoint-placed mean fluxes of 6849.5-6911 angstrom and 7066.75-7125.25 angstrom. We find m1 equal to 0.05 mag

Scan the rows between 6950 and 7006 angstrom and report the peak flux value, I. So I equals 99.58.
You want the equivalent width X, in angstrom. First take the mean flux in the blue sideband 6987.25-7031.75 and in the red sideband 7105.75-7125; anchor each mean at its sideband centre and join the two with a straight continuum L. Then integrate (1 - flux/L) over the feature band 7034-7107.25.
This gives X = 3.7 angstrom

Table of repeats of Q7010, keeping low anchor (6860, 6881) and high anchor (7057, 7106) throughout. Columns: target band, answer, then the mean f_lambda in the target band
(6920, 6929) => -0.07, 93.3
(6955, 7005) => -0.02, 89.9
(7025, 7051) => -0.01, 90.2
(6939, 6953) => 0.01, 87.3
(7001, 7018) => 0.01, 88.2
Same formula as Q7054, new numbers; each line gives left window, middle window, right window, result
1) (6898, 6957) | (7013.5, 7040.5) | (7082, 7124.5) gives 1.2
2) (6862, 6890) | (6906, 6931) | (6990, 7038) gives -0.7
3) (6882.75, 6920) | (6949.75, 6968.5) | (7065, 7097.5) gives 0.4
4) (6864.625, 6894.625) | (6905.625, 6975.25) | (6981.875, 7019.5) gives -0.9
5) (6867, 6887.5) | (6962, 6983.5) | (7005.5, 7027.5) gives -1.0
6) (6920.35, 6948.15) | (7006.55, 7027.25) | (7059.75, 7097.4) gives 0.9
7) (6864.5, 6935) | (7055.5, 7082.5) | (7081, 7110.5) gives 1.1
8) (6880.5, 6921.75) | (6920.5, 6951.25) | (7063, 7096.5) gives -0.2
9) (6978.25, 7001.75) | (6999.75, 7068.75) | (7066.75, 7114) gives 2.5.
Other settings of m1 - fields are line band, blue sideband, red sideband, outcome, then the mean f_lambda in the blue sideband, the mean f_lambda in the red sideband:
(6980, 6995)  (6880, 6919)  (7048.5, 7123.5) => 0.01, 89.4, 92.6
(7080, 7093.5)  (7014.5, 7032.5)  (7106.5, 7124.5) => 0.04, 87.5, 101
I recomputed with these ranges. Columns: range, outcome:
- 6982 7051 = 101.8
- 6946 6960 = 96.08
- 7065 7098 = 103.3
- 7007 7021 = 91.88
